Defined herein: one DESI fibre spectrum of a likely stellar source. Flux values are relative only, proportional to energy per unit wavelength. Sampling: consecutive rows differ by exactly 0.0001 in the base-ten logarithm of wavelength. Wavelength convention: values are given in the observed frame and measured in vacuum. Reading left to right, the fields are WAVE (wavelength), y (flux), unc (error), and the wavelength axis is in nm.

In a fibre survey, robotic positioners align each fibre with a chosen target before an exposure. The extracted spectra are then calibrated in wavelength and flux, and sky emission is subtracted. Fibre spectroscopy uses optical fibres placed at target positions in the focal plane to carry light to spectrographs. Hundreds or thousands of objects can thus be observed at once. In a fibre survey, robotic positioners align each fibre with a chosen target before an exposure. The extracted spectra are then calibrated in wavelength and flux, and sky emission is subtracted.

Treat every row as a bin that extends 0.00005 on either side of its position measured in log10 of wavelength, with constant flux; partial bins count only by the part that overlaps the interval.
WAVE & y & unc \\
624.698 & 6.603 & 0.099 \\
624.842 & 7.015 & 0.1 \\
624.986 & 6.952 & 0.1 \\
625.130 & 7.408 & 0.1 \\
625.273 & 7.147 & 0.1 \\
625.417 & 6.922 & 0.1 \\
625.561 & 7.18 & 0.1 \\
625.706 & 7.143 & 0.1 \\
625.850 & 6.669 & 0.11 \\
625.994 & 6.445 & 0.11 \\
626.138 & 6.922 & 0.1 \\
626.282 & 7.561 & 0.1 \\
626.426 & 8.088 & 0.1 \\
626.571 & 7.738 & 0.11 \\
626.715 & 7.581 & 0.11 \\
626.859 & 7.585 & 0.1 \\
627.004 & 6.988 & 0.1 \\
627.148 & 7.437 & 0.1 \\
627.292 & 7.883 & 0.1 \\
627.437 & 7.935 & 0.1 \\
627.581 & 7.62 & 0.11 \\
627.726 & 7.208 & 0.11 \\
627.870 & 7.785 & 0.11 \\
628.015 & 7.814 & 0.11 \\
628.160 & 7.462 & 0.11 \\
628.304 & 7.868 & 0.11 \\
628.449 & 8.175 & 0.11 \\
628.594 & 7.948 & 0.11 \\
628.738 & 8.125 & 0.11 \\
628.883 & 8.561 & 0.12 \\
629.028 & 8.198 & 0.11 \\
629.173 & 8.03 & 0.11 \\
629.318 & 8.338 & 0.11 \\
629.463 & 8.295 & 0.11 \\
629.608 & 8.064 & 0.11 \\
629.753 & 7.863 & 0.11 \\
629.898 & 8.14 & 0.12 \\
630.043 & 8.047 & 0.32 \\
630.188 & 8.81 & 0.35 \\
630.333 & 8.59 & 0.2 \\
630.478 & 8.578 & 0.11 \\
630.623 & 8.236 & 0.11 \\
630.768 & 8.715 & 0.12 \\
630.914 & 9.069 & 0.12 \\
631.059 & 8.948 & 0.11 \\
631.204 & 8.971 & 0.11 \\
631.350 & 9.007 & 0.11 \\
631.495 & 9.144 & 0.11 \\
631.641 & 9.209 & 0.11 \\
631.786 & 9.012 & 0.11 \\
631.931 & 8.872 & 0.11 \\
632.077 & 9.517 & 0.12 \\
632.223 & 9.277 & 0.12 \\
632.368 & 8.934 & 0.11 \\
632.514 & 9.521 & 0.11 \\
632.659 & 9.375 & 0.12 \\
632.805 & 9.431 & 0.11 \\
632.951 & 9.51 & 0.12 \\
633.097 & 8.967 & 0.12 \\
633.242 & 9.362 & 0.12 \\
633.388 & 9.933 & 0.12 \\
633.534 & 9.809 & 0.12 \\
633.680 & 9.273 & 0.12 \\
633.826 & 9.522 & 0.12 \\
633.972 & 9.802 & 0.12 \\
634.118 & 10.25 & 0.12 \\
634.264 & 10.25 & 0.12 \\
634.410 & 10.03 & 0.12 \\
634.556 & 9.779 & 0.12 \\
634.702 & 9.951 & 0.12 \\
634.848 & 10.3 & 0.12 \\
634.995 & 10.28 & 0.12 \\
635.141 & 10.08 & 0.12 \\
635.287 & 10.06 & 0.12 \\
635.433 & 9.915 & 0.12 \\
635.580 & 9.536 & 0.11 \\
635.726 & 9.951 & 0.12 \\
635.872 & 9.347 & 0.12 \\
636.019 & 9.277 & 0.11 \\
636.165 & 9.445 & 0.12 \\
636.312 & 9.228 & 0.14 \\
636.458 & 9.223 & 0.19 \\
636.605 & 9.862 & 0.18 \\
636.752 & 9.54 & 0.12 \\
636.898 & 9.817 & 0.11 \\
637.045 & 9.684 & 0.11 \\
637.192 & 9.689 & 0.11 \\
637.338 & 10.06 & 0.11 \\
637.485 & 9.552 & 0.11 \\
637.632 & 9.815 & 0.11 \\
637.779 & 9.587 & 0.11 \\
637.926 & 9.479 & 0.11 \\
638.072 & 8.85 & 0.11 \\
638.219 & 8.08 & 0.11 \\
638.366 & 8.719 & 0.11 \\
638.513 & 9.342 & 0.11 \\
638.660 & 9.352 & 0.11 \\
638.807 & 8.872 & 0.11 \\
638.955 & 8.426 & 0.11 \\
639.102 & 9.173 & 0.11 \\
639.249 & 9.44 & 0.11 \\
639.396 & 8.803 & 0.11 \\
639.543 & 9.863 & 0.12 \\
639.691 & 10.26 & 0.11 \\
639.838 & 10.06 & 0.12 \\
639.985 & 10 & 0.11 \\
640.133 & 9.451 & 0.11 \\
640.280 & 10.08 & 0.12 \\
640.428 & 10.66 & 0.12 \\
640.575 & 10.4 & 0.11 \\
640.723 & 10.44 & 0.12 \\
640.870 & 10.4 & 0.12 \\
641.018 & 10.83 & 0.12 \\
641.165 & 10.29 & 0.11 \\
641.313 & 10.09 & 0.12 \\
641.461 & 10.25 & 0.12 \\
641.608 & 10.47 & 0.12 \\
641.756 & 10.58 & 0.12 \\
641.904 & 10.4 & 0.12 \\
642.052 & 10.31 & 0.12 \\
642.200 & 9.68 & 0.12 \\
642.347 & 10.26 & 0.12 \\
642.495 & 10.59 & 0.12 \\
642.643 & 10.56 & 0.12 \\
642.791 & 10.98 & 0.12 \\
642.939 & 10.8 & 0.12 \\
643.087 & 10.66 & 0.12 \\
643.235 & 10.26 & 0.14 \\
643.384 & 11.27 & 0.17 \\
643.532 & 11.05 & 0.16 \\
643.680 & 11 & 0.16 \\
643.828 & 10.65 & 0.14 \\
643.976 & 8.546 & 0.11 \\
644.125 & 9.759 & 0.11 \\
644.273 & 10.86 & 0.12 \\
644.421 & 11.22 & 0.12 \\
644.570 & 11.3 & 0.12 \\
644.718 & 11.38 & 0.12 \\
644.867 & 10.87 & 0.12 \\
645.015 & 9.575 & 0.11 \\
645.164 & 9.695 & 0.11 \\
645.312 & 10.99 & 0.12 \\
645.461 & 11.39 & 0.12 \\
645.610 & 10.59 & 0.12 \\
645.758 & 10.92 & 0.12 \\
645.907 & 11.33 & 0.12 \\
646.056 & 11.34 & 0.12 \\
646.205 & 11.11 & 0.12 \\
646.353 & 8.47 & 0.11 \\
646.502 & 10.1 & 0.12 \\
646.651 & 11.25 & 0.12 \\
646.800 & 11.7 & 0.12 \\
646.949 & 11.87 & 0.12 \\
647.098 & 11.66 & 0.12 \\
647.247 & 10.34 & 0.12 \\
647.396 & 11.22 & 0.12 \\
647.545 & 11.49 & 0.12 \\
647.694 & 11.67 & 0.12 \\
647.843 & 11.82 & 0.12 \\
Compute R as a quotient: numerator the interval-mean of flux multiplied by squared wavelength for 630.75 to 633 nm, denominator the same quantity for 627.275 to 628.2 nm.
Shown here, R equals 1.2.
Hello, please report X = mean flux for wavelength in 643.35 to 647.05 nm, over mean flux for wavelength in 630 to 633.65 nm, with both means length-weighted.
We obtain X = 1.18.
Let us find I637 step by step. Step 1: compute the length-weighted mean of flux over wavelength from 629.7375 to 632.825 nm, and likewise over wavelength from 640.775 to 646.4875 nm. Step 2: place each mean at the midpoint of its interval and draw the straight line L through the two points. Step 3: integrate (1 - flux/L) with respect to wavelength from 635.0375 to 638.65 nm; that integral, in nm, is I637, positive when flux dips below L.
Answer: 0.044 nm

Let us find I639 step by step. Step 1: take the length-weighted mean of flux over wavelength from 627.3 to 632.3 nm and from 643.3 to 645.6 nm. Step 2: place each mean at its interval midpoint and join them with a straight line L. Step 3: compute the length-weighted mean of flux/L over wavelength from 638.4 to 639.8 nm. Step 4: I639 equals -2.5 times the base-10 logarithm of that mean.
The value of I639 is 0.06 mag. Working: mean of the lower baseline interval 8.39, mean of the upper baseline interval 10.6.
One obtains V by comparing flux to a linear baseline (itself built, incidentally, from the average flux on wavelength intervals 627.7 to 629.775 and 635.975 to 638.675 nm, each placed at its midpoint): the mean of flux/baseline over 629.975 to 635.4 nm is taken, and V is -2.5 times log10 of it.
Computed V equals -0.09 mag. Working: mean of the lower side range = 8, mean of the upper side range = 9.4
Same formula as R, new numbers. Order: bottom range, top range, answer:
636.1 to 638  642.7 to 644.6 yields 1.13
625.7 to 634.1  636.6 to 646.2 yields 1.25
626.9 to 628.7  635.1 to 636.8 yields 1.28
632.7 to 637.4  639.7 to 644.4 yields 1.09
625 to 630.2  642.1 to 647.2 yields 1.47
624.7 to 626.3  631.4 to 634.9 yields 1.40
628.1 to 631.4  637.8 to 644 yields 1.24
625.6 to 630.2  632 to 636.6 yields 1.27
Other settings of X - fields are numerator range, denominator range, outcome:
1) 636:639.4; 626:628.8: 1.22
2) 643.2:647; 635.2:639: 1.14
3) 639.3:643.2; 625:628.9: 1.37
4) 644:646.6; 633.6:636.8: 1.09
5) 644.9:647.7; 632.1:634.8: 1.13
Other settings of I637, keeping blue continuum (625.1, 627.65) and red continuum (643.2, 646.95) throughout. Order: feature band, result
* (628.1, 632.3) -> -0.25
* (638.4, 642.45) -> -0.02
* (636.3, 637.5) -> -0.05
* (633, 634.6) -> -0.19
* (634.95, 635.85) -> -0.10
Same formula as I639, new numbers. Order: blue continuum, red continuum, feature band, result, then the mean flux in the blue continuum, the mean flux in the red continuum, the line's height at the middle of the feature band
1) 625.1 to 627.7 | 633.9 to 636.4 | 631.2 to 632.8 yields -0.03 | 7.35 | 9.85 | 8.95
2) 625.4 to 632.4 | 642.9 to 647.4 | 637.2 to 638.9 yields 0.04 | 8.1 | 10.7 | 9.59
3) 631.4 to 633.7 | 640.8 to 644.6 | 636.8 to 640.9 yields 0.05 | 9.32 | 10.5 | 10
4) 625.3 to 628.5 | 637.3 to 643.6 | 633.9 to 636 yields -0.12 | 7.45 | 9.96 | 8.94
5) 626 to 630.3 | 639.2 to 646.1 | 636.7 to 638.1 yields -0.02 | 7.85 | 10.4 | 9.5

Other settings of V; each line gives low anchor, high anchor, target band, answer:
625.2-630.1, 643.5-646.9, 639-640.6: -0.01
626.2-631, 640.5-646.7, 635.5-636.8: -0.02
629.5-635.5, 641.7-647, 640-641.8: -0.01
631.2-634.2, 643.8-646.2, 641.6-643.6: -0.02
